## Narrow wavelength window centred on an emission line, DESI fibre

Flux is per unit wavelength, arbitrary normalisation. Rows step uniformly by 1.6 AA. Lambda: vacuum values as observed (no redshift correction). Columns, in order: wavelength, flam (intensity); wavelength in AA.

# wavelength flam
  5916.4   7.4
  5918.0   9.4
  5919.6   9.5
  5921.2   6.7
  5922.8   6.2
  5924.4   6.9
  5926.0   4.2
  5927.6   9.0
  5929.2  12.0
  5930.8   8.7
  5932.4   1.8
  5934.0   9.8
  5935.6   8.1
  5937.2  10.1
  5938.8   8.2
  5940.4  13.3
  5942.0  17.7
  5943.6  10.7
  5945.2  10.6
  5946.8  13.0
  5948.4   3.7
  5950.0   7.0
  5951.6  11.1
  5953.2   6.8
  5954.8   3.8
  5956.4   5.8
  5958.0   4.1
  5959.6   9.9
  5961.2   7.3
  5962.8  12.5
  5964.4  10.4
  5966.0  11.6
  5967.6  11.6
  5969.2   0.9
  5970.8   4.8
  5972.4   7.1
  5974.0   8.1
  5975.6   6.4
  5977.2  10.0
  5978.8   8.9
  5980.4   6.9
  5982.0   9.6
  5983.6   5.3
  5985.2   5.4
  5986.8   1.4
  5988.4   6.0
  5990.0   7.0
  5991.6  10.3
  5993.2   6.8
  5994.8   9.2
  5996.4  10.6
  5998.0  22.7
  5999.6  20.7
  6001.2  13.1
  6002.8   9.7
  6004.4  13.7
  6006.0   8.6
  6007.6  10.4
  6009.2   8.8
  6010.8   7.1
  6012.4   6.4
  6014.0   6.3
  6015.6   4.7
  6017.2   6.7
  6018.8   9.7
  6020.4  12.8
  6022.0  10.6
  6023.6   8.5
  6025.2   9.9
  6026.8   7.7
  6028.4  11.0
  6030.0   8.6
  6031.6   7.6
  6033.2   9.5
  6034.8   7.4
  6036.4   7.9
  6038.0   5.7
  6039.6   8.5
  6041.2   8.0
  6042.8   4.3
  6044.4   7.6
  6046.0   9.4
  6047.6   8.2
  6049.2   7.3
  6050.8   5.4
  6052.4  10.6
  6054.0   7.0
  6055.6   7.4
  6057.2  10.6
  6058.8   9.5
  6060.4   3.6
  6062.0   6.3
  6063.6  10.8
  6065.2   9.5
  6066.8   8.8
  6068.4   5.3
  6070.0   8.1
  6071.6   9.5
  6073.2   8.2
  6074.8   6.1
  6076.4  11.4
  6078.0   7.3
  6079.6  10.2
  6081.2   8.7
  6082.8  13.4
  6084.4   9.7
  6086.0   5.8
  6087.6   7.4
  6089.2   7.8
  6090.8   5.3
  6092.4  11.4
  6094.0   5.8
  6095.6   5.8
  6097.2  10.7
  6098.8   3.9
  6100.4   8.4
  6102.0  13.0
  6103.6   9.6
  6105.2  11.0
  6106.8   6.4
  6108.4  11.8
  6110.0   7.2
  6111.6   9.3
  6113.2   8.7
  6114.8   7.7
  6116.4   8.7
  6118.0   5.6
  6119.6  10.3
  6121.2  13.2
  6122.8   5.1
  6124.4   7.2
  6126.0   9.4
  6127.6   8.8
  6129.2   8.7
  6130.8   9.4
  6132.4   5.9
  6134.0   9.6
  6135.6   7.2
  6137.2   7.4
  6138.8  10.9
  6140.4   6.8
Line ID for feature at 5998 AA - [O III]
